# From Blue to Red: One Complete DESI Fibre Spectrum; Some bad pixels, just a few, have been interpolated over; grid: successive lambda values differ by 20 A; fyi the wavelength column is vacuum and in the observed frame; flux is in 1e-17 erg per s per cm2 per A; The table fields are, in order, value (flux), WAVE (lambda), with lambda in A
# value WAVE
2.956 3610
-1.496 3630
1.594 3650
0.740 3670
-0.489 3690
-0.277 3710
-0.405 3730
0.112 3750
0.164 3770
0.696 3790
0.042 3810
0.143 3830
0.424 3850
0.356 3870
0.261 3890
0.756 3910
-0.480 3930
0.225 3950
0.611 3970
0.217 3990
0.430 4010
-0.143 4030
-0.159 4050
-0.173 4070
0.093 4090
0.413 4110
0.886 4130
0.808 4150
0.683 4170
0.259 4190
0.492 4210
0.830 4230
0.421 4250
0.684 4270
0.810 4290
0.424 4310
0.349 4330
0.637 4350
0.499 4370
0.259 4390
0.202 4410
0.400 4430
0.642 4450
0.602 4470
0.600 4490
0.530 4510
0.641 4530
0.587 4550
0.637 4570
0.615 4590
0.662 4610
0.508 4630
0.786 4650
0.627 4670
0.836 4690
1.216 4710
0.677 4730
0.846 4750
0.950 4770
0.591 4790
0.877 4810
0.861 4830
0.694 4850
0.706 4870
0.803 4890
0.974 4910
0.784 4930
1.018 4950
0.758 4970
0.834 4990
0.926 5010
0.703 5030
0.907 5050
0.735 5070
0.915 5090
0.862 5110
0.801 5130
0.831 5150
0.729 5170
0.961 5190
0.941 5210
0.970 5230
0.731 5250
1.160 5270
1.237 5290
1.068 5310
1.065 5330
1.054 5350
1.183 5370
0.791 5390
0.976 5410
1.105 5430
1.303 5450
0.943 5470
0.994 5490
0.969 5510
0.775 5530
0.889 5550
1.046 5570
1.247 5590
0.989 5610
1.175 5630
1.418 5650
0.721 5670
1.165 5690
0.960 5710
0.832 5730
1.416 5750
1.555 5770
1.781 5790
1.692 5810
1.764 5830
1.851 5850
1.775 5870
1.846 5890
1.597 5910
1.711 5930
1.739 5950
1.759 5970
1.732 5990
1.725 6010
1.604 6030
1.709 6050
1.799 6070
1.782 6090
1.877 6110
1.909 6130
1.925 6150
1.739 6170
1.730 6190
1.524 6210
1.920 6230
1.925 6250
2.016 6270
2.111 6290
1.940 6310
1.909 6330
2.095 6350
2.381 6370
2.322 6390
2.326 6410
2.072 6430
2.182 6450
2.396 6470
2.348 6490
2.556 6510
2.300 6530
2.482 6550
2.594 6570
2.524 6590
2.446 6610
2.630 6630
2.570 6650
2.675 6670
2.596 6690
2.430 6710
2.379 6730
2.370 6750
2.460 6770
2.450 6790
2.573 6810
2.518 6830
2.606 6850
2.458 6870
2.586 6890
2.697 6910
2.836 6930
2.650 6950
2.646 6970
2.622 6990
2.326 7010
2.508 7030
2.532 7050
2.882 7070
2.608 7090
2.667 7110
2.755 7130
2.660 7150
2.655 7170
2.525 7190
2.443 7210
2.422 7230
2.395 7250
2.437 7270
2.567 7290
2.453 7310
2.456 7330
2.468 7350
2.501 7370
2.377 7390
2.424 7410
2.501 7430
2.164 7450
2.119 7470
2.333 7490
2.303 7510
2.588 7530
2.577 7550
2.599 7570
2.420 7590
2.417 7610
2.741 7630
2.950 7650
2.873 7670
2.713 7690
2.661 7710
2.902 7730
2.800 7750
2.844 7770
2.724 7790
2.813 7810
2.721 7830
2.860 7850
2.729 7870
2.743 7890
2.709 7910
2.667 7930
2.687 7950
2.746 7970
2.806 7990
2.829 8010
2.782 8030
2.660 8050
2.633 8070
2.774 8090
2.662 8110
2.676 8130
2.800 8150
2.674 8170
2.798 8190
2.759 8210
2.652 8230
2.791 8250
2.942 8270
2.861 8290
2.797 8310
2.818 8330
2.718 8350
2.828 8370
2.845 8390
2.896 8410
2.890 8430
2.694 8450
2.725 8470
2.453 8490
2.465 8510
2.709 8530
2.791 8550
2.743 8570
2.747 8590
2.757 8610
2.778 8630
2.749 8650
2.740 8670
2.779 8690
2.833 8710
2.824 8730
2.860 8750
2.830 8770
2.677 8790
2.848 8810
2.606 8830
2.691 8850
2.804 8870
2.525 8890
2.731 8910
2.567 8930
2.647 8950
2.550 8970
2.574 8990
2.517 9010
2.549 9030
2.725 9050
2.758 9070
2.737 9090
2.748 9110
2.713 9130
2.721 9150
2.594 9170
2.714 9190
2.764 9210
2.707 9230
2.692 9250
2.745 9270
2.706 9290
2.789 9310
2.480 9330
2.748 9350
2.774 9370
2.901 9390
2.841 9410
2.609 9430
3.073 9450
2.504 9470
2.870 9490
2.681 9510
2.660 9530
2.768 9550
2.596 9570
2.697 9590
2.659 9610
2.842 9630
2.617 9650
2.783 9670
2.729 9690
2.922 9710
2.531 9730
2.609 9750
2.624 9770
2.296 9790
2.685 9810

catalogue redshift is 0.44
